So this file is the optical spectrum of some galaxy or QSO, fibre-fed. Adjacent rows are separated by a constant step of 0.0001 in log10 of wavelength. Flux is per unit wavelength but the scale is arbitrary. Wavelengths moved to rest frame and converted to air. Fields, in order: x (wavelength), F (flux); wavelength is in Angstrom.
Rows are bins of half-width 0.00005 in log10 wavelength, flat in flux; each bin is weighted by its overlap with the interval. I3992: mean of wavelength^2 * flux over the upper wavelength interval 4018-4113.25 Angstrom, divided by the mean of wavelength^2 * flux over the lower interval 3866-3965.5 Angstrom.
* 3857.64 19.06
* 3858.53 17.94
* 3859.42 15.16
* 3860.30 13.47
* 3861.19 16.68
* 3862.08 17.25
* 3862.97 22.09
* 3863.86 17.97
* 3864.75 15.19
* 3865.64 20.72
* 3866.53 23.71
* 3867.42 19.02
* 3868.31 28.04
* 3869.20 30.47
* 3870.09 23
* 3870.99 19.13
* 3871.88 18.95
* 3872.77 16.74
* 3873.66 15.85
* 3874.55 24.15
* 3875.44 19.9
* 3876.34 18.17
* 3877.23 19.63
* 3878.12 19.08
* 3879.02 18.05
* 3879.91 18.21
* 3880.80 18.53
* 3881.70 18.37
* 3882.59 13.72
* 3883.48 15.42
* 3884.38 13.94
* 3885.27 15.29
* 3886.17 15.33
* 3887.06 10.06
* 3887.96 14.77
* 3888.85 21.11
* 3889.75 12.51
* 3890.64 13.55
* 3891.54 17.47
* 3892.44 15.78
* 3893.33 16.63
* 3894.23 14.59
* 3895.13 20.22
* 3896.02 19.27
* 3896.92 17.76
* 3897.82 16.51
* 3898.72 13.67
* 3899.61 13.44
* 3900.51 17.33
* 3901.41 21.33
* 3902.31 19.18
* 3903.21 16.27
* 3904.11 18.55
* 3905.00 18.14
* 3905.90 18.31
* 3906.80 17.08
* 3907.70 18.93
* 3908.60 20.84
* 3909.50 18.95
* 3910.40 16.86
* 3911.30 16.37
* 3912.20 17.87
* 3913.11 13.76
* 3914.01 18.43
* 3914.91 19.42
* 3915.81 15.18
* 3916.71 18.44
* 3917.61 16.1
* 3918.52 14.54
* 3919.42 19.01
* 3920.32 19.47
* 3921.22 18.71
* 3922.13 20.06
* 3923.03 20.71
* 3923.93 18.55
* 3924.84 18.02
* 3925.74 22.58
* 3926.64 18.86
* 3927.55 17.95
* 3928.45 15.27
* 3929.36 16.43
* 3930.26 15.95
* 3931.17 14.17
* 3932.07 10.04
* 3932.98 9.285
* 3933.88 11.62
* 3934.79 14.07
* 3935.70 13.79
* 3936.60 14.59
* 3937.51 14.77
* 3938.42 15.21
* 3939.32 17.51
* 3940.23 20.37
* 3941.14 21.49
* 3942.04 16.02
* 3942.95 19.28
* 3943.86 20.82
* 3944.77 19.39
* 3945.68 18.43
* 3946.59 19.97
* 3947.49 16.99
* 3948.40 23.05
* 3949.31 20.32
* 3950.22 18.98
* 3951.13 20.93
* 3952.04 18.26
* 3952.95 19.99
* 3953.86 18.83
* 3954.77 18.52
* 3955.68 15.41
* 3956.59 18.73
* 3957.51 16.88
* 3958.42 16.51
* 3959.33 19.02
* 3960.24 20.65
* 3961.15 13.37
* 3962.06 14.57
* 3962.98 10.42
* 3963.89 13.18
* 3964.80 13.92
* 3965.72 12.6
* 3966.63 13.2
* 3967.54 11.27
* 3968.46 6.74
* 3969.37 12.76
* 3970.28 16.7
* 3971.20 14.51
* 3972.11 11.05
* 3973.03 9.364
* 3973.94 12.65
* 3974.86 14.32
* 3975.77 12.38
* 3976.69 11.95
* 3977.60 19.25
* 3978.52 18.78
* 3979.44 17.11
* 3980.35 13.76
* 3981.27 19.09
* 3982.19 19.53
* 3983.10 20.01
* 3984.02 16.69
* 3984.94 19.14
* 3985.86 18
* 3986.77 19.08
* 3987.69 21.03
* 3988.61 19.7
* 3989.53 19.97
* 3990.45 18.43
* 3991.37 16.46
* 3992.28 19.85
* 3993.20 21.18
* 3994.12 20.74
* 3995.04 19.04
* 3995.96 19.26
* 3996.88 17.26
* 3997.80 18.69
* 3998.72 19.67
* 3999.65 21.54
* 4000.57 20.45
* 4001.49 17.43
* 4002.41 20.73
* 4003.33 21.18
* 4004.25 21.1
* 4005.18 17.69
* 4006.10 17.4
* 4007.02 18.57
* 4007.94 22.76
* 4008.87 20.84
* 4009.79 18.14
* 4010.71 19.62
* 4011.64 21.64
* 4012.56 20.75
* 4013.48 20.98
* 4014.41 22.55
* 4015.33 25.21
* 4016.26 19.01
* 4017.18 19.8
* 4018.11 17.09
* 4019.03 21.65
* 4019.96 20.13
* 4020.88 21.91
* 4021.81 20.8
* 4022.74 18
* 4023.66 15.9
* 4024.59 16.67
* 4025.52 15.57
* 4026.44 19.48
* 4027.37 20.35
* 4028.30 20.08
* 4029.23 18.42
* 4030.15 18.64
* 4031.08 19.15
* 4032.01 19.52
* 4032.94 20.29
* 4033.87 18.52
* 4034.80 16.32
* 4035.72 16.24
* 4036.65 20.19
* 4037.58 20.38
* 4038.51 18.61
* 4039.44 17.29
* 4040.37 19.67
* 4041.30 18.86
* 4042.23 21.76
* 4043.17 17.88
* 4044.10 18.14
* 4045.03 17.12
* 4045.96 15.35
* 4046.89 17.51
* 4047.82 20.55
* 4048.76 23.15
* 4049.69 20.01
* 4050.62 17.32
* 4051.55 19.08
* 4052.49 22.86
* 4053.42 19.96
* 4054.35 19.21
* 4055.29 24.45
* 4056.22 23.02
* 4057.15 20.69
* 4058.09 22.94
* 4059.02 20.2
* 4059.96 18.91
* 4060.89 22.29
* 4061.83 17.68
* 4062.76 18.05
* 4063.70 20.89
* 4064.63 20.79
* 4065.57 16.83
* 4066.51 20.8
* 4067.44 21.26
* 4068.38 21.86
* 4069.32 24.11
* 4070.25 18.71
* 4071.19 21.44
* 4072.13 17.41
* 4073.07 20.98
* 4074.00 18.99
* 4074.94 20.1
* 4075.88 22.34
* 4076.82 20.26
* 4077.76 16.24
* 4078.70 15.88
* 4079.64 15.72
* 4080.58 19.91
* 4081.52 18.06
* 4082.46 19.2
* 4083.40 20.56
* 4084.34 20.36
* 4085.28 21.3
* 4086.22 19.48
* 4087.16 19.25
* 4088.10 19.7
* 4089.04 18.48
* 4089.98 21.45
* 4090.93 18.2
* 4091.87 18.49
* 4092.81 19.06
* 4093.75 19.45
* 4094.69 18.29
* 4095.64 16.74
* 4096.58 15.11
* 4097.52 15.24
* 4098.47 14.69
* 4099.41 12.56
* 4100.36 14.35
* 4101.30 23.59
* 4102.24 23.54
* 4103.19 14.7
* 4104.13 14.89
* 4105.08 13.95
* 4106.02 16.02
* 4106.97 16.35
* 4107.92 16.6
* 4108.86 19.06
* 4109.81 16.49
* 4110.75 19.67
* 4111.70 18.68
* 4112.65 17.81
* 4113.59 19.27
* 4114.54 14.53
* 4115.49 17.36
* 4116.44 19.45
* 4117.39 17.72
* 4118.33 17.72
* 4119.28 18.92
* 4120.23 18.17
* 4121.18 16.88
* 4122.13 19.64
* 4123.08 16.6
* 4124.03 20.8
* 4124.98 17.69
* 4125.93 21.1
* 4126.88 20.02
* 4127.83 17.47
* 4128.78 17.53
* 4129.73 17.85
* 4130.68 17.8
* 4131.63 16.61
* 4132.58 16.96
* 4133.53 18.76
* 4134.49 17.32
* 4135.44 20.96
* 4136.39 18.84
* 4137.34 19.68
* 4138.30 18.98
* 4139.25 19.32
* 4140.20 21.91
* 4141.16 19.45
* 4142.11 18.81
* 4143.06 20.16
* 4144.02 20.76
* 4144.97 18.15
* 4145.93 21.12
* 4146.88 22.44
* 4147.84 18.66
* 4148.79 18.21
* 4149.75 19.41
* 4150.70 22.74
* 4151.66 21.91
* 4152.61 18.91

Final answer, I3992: 1.16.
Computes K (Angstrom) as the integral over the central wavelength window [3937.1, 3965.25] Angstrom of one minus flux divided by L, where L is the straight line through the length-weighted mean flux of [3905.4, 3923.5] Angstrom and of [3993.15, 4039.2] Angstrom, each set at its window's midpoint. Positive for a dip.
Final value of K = 1.07 Angstrom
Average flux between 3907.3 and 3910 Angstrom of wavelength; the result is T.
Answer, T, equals 19.5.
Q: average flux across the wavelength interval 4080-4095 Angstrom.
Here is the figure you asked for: 19.4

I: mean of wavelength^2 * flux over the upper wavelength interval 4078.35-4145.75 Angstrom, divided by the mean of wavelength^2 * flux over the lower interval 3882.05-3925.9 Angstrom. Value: 1.18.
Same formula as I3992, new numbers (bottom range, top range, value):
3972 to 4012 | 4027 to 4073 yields 1.11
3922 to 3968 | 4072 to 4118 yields 1.16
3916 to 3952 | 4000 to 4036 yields 1.17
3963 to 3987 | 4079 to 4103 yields 1.32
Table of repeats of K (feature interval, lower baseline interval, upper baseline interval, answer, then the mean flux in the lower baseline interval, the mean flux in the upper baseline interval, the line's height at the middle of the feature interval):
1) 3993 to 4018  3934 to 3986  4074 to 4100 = -4.4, 16.4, 18.4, 17.1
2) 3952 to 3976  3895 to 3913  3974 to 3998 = 4.4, 17.7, 18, 17.9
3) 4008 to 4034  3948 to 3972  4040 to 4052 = -2.4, 16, 18.9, 18.1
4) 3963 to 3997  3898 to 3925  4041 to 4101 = 4.2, 17.8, 19.3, 18.4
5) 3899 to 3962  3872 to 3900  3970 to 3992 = -3.3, 16.7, 16.7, 16.7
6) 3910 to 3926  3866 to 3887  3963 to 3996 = -0.1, 19.1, 16.1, 17.9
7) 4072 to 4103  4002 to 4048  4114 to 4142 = 0.3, 19.3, 18.5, 18.8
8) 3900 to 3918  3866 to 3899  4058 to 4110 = 0.3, 18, 18.7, 18.1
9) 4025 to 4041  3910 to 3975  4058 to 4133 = -1.0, 16.4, 18.6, 17.7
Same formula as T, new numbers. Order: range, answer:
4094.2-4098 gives 16.3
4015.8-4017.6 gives 19.4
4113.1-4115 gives 17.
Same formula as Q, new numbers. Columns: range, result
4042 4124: 18.8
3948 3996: 16.7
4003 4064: 19.6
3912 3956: 17.5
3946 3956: 19.3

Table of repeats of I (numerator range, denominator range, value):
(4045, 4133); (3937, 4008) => 1.14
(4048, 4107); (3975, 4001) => 1.09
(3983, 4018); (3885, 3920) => 1.23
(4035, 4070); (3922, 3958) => 1.20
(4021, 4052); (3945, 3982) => 1.22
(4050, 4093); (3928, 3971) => 1.31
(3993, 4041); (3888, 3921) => 1.19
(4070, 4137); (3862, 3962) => 1.13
